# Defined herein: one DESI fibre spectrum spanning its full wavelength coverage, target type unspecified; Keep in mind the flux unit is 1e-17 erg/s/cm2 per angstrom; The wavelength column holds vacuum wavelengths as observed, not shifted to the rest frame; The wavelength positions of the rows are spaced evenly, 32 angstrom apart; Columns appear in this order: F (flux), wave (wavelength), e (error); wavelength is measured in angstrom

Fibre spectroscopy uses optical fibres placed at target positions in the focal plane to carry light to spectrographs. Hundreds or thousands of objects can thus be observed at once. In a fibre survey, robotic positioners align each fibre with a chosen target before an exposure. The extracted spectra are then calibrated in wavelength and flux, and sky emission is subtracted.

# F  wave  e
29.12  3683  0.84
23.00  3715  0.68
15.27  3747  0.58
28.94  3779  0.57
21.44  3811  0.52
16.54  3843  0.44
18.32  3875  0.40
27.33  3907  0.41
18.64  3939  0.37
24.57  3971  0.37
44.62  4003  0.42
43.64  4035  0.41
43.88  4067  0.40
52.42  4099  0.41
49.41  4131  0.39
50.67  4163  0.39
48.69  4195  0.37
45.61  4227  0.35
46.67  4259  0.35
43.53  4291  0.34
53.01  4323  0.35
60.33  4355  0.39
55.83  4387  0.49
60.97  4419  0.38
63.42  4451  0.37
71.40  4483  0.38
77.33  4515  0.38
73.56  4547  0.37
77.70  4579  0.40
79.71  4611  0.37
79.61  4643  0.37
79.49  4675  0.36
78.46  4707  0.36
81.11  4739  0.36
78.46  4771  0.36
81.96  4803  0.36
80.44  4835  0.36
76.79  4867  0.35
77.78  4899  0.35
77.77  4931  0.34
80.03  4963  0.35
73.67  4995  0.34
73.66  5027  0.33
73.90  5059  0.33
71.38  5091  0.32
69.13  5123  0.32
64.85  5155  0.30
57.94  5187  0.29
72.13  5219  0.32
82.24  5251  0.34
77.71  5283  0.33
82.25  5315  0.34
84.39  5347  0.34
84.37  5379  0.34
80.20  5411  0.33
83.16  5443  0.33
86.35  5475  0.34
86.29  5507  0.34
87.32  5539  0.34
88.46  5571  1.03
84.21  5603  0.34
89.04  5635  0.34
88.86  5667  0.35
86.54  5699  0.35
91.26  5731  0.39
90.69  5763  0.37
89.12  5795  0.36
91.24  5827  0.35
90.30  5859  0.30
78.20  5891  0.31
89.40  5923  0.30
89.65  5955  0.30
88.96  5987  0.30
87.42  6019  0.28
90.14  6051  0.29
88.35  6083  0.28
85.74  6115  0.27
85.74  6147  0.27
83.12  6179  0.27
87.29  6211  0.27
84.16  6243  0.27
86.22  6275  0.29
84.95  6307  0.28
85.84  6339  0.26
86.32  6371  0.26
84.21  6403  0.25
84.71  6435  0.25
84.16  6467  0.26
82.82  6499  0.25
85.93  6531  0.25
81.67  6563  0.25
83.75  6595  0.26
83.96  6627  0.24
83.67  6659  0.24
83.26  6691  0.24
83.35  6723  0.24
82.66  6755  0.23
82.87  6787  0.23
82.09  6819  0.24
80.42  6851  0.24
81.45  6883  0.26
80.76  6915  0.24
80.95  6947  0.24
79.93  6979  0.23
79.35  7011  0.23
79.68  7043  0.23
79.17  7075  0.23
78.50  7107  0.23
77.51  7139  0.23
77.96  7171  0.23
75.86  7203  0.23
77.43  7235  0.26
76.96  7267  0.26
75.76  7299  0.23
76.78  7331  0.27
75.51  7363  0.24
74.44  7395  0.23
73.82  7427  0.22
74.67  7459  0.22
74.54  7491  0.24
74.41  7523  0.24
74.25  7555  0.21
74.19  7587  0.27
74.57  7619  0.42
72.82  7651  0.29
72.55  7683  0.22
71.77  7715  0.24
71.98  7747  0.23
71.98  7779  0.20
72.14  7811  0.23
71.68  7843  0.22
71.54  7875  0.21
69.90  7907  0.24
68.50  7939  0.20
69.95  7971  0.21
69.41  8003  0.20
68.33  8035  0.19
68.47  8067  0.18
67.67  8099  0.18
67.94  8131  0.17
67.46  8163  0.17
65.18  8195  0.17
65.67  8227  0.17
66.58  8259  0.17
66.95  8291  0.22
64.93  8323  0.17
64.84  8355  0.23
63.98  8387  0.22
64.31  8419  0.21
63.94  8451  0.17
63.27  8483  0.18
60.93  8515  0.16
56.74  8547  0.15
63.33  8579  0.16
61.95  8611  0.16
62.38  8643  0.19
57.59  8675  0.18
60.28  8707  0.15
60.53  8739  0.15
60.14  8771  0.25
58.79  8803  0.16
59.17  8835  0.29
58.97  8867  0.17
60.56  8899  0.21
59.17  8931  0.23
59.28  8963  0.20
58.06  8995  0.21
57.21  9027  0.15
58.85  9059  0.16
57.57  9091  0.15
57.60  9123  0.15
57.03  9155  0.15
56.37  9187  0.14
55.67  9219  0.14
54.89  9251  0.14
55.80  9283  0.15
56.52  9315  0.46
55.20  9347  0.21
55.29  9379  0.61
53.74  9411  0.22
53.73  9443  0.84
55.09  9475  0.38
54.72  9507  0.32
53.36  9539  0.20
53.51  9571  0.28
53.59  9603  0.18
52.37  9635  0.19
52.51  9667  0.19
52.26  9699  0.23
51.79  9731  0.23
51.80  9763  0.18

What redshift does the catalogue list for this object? 0.000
